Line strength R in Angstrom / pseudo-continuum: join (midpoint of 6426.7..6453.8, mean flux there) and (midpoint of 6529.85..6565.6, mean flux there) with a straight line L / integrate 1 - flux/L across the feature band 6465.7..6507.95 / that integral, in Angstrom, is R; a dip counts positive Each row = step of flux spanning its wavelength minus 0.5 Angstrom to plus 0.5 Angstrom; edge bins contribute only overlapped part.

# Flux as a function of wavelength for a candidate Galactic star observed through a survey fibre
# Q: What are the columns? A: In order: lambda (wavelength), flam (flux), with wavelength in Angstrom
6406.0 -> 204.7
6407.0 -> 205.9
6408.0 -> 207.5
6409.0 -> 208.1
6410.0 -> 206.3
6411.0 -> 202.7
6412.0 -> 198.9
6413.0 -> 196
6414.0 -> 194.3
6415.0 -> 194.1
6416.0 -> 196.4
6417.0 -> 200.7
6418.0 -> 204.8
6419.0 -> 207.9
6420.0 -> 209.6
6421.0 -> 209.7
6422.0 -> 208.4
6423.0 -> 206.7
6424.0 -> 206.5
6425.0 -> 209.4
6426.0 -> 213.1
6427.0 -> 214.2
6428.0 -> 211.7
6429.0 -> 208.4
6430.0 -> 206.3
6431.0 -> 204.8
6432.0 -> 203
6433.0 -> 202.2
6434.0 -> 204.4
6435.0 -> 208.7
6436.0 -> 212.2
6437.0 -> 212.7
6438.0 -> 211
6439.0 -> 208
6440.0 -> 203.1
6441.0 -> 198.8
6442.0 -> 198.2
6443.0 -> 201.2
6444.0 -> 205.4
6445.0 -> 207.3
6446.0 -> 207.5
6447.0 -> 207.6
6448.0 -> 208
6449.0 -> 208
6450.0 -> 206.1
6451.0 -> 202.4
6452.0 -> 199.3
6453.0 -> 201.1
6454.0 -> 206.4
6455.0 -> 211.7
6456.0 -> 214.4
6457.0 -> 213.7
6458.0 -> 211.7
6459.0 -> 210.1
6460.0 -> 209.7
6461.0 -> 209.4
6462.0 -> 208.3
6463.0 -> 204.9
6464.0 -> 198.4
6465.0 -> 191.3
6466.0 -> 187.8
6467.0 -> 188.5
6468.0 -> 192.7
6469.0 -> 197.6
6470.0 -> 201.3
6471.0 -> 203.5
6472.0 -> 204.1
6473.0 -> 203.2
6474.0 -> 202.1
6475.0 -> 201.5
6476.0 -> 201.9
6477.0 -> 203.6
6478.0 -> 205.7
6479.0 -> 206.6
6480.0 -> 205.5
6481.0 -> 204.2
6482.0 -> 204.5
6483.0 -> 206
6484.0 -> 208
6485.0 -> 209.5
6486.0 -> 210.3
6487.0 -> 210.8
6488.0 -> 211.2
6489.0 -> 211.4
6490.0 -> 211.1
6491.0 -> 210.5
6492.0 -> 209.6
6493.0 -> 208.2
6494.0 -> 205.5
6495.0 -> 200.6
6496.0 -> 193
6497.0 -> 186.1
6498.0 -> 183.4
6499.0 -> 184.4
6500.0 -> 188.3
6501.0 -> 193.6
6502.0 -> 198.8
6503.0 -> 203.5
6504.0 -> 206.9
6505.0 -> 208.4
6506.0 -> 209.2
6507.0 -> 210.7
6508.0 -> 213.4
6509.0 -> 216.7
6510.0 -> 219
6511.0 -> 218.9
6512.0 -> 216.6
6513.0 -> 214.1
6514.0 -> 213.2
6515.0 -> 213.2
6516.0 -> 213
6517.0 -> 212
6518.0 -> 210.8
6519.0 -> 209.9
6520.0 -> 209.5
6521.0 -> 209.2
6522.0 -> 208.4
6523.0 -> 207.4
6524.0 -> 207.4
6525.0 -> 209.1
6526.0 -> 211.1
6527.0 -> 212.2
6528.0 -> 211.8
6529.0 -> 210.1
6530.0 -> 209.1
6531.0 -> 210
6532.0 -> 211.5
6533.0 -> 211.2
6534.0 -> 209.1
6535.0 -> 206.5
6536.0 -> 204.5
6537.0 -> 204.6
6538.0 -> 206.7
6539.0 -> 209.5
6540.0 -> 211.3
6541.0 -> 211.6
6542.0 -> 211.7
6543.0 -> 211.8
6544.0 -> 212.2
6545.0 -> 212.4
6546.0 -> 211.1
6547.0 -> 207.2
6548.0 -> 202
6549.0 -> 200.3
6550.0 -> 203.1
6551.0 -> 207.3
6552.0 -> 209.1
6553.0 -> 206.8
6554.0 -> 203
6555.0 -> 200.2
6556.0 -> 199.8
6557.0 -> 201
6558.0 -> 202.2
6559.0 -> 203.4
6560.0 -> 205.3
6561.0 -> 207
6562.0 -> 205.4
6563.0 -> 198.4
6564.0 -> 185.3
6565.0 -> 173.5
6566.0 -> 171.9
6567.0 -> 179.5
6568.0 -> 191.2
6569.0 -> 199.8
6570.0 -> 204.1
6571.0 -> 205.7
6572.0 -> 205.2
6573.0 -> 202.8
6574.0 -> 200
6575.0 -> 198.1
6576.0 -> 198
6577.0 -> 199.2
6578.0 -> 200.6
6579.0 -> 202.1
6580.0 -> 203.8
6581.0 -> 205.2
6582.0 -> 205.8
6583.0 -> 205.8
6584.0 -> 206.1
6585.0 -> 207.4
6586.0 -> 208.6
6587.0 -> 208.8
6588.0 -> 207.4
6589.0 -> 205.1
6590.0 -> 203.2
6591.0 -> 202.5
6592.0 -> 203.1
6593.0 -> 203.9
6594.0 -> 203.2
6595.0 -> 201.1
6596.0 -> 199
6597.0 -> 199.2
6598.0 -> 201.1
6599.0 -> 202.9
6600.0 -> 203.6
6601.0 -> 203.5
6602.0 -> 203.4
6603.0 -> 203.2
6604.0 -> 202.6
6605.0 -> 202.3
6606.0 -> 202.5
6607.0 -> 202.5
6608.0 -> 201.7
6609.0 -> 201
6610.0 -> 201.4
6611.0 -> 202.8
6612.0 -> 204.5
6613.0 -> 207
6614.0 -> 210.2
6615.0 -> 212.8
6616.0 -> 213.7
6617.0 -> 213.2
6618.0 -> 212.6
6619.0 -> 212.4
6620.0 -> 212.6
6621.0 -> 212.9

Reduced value 0.6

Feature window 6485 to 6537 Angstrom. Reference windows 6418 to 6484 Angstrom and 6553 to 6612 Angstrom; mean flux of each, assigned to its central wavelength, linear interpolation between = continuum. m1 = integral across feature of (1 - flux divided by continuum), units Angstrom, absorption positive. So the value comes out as -1.1 Angstrom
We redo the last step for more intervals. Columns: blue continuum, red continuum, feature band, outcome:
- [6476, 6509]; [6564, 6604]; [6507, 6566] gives -1.5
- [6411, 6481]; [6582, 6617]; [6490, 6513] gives 0.0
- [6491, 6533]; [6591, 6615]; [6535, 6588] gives 0.6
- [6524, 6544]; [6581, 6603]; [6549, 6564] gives 0.3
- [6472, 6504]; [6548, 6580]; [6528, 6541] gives -0.5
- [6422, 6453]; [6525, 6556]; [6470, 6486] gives 0.2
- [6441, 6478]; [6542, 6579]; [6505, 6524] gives -1.0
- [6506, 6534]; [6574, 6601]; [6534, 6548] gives 0.0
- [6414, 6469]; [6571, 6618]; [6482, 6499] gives 0.1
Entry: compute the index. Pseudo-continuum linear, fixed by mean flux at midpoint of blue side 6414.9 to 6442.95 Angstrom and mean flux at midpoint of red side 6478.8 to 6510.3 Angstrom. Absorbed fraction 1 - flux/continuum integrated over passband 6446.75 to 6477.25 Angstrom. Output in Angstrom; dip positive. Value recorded 0.3 Angstrom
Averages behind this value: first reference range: 206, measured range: 204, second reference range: 205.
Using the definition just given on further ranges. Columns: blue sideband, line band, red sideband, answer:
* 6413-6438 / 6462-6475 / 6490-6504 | 0.19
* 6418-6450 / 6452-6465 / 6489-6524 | -0.02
